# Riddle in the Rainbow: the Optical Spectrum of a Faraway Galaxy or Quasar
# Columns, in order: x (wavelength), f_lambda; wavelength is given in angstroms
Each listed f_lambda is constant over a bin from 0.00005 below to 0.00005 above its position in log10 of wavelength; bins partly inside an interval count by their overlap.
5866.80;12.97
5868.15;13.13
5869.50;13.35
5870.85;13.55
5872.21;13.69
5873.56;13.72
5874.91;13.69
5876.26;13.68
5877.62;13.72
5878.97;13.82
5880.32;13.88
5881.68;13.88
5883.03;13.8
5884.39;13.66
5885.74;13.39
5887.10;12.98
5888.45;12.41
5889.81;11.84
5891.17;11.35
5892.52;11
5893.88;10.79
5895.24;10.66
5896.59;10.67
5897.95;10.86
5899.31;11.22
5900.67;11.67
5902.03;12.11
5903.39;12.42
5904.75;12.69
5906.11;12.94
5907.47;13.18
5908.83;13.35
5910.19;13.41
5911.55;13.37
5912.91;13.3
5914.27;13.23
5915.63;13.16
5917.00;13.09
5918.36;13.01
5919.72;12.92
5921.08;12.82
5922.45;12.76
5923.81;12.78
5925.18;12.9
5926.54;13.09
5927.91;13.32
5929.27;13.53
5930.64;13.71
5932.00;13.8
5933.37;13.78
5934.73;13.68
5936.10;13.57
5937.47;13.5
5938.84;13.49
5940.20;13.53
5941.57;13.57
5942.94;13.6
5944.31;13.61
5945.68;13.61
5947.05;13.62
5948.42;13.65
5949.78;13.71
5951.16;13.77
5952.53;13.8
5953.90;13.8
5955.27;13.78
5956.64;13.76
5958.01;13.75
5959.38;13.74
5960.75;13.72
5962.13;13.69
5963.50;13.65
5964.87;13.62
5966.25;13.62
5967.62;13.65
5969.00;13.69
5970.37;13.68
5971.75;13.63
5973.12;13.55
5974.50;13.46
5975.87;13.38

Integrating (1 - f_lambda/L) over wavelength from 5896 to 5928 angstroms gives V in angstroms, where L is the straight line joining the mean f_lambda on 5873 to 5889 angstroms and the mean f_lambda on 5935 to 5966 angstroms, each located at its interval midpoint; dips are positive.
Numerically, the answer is 2.2 angstroms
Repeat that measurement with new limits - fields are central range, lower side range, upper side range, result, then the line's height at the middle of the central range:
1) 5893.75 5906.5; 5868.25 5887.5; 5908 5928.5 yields 1.6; 13.3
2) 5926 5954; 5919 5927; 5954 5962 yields -0.6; 13.3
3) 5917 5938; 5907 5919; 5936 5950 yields 0.2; 13.4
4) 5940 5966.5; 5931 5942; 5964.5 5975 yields -0.1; 13.6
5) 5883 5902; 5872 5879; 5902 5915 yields 2.2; 13.4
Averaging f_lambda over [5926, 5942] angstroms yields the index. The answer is 13.6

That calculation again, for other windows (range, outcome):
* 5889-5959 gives 13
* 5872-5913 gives 12.7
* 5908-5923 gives 13.1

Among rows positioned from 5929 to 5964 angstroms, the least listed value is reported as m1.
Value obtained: 13.49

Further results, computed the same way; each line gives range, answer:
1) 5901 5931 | 12.11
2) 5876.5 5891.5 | 11.35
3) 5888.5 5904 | 10.66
